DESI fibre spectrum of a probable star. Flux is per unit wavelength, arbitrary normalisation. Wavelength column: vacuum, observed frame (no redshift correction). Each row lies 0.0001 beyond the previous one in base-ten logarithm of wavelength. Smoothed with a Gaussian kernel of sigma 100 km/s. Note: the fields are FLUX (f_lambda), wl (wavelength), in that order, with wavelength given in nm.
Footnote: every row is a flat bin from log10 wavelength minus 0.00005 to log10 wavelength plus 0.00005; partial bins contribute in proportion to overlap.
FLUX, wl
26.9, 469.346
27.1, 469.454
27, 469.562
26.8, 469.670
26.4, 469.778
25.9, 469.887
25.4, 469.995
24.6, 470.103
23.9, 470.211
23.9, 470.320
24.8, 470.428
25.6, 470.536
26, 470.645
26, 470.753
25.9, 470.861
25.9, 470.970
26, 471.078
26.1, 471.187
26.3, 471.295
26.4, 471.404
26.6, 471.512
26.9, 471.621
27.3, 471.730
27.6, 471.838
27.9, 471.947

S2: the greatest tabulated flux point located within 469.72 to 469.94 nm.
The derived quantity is 26.4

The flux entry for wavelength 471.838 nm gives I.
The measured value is 27.6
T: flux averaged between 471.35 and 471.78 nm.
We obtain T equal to 26.8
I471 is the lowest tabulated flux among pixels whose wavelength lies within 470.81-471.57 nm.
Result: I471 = 25.9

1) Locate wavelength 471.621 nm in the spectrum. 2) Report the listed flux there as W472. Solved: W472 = 26.9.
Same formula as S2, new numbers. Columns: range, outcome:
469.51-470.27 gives 27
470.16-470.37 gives 23.9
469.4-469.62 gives 27.1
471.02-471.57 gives 26.6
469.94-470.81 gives 26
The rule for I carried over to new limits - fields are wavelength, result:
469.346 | 26.9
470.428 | 24.8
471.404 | 26.4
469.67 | 26.8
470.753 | 26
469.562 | 27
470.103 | 24.6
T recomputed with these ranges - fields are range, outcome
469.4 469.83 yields 26.9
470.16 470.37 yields 23.8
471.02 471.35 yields 26.1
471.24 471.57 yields 26.5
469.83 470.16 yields 25.3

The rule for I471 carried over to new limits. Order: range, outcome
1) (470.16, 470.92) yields 23.9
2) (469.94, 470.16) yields 24.6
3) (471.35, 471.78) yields 26.4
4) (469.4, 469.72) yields 26.8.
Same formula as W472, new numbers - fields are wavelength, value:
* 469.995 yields 25.4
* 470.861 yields 25.9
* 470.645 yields 26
